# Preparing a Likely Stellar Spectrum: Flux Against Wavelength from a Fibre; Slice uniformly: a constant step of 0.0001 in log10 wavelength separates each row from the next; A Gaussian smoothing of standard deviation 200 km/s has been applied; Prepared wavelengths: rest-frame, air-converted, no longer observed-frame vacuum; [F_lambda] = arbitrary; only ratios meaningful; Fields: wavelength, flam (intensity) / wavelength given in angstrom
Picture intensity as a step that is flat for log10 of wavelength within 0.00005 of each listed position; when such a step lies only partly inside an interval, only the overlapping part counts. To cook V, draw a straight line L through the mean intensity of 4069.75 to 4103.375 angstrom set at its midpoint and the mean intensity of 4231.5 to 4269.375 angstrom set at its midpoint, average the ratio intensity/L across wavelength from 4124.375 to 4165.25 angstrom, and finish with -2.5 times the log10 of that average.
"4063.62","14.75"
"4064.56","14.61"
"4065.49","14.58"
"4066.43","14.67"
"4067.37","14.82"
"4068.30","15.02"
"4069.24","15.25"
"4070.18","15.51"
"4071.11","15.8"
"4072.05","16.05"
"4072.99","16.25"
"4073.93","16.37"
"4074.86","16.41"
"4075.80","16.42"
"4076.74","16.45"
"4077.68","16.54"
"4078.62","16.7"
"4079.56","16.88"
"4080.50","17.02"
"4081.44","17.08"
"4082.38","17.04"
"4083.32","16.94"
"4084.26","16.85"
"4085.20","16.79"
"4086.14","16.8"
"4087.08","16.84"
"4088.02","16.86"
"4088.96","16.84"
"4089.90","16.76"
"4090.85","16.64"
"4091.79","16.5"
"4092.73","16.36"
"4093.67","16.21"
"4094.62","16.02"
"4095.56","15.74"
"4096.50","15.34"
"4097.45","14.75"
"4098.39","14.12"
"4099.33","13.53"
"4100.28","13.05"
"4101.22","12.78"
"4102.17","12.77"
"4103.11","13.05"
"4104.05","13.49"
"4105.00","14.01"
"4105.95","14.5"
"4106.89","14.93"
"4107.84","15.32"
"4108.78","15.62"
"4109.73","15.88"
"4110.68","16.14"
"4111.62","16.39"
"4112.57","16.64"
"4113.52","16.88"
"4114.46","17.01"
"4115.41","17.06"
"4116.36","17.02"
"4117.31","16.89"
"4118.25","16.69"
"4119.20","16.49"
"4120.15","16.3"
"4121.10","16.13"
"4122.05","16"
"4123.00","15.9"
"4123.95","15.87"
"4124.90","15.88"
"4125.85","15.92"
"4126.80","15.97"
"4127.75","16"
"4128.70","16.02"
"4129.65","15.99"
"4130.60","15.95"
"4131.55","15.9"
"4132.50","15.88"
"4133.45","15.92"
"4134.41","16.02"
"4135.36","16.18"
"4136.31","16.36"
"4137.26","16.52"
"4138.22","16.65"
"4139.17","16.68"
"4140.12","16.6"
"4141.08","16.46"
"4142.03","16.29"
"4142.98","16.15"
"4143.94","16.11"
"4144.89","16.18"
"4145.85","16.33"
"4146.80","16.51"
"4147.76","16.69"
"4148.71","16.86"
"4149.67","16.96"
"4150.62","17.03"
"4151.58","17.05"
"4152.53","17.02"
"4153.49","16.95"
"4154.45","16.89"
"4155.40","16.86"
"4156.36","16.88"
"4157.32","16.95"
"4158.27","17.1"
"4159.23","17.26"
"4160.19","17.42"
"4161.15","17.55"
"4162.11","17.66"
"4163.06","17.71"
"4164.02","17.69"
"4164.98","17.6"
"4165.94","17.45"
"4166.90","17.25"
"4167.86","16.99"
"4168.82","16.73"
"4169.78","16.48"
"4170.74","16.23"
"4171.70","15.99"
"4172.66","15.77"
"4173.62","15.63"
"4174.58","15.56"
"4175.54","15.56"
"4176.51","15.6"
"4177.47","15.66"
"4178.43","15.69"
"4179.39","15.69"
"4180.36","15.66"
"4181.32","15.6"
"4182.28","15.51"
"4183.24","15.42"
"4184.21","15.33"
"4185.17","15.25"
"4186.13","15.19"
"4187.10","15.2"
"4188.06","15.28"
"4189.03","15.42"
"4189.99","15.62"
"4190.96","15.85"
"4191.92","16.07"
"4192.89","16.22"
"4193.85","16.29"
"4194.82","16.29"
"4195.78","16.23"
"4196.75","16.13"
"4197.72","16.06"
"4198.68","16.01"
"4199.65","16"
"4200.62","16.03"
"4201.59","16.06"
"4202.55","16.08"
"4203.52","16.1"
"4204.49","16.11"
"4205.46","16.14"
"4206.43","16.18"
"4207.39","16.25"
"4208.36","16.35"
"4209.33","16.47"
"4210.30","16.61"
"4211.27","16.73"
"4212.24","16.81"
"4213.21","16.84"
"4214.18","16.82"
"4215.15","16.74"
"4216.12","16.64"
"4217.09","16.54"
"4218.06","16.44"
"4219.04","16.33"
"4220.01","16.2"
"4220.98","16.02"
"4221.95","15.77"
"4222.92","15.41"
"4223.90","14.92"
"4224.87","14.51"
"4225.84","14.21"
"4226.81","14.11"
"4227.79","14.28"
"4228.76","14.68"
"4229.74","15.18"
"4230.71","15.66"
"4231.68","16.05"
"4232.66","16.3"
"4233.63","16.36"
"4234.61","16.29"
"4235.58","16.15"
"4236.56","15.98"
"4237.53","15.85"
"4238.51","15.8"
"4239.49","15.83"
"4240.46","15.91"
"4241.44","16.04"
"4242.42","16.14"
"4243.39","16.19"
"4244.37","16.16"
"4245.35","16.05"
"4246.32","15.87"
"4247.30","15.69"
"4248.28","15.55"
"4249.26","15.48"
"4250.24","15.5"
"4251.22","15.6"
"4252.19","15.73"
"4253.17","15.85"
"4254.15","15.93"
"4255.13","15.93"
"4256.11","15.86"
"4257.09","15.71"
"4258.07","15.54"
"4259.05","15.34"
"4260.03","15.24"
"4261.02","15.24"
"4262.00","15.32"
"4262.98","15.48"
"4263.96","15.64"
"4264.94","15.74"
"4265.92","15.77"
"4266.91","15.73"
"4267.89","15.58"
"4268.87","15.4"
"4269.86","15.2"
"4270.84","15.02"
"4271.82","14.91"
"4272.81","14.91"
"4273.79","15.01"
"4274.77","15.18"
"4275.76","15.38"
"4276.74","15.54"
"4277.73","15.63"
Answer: -0.05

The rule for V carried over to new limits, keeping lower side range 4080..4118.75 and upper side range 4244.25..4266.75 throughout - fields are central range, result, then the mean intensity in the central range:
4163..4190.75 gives -0.02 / 16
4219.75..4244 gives 0.01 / 15.6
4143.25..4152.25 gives -0.06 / 16.6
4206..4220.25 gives -0.06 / 16.5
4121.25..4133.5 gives -0.01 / 15.9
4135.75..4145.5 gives -0.04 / 16.4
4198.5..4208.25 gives -0.03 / 16.1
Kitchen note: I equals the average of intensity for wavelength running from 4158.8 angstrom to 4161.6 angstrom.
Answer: 17.4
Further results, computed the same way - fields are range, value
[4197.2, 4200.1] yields 16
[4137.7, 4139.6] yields 16.6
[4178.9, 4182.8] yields 15.6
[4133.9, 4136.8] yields 16.2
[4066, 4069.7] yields 14.9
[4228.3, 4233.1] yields 15.6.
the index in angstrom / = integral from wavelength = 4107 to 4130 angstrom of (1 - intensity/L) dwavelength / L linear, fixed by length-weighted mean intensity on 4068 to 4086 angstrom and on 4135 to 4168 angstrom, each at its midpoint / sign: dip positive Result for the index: 0.6 angstrom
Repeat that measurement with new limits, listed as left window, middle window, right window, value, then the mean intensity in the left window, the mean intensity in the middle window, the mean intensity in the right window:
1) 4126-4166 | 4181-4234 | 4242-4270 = 0.79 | 16.7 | 15.9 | 15.7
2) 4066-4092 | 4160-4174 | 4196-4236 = -0.73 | 16.4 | 16.9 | 16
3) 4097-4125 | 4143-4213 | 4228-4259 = -3.33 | 15.4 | 16.3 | 15.8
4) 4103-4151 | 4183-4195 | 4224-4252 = 0.15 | 16.1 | 15.6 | 15.6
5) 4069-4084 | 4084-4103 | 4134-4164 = 1.16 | 16.4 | 15.5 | 16.8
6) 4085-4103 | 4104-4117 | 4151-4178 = -0.09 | 15.4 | 15.9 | 16.8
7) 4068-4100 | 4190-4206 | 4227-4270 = -0.25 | 16.2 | 16.1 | 15.7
